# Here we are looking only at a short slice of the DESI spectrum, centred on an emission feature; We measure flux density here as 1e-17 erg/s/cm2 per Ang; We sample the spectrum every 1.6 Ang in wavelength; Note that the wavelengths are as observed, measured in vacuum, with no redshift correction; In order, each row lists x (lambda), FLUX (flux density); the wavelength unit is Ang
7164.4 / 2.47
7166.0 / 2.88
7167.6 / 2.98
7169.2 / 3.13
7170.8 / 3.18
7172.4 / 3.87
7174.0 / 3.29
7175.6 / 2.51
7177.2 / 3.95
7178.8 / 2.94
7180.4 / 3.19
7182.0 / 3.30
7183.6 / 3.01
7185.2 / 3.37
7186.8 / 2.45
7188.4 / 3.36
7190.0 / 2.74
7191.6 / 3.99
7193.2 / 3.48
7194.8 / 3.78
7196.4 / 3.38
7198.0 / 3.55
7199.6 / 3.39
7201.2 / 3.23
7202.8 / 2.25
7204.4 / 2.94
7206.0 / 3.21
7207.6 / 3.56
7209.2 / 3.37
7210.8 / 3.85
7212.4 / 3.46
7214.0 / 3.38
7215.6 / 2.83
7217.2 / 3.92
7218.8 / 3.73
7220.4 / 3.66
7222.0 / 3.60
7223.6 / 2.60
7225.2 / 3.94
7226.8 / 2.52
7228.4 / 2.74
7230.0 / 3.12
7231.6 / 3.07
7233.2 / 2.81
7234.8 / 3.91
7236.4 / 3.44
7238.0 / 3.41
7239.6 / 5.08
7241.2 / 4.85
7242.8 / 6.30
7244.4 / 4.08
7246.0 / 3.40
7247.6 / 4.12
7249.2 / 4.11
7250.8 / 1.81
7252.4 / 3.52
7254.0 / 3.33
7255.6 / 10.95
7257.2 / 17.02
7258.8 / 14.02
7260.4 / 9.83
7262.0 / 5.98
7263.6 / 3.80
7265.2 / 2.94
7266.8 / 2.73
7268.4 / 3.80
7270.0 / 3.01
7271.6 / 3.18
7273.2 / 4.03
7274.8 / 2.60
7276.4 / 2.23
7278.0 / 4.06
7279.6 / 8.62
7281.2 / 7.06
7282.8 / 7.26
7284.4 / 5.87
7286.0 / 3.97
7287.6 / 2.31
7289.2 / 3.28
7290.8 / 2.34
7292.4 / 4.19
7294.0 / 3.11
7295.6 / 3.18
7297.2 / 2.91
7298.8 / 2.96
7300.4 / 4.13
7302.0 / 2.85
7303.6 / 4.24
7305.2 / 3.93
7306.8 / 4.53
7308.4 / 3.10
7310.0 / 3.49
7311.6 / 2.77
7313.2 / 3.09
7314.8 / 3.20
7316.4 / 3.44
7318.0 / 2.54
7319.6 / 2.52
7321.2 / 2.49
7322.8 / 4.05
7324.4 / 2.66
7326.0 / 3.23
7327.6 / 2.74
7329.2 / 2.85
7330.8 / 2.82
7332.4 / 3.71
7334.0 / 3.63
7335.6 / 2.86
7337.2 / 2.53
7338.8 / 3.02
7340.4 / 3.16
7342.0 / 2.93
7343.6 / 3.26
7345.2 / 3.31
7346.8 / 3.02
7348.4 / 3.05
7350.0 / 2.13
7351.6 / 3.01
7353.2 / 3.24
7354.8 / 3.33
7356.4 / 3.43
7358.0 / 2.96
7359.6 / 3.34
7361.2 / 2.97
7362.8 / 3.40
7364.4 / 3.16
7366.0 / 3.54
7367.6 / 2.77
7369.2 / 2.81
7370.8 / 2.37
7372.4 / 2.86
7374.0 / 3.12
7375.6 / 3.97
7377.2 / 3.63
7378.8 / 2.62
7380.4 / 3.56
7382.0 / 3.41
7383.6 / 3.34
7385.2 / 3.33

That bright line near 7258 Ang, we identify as H-alpha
